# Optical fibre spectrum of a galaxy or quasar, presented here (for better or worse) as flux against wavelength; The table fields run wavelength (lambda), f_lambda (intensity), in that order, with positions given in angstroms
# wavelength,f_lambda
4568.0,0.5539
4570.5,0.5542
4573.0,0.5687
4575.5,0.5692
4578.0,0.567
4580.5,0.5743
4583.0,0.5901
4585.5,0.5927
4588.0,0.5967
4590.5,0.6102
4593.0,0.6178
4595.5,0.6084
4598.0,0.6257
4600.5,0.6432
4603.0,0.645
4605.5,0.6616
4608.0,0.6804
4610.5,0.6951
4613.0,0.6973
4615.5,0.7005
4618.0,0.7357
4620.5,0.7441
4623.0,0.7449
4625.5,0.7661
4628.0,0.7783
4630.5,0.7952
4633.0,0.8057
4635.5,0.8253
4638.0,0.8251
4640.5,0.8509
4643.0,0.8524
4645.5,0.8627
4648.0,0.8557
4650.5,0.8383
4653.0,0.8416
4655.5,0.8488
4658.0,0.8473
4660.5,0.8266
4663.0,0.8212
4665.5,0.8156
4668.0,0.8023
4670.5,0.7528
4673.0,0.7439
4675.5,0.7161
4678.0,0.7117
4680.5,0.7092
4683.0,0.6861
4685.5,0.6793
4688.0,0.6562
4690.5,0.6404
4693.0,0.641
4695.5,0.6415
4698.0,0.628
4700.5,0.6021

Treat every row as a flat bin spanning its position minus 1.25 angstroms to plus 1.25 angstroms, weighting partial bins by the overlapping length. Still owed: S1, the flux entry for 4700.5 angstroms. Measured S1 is 0.6021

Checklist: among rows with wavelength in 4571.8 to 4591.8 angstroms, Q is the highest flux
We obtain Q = 0.6102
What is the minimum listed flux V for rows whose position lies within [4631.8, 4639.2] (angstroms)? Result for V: 0.8057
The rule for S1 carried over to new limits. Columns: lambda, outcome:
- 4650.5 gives 0.8383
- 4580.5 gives 0.5743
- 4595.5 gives 0.6084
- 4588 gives 0.5967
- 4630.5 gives 0.7952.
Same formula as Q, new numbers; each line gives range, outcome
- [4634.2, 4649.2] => 0.8627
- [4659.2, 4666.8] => 0.8266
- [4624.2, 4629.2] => 0.7783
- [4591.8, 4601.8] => 0.6432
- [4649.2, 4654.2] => 0.8416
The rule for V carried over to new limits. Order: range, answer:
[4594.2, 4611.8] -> 0.6084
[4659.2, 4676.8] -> 0.7161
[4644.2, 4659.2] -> 0.8383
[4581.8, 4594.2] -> 0.5901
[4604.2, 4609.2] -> 0.6616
